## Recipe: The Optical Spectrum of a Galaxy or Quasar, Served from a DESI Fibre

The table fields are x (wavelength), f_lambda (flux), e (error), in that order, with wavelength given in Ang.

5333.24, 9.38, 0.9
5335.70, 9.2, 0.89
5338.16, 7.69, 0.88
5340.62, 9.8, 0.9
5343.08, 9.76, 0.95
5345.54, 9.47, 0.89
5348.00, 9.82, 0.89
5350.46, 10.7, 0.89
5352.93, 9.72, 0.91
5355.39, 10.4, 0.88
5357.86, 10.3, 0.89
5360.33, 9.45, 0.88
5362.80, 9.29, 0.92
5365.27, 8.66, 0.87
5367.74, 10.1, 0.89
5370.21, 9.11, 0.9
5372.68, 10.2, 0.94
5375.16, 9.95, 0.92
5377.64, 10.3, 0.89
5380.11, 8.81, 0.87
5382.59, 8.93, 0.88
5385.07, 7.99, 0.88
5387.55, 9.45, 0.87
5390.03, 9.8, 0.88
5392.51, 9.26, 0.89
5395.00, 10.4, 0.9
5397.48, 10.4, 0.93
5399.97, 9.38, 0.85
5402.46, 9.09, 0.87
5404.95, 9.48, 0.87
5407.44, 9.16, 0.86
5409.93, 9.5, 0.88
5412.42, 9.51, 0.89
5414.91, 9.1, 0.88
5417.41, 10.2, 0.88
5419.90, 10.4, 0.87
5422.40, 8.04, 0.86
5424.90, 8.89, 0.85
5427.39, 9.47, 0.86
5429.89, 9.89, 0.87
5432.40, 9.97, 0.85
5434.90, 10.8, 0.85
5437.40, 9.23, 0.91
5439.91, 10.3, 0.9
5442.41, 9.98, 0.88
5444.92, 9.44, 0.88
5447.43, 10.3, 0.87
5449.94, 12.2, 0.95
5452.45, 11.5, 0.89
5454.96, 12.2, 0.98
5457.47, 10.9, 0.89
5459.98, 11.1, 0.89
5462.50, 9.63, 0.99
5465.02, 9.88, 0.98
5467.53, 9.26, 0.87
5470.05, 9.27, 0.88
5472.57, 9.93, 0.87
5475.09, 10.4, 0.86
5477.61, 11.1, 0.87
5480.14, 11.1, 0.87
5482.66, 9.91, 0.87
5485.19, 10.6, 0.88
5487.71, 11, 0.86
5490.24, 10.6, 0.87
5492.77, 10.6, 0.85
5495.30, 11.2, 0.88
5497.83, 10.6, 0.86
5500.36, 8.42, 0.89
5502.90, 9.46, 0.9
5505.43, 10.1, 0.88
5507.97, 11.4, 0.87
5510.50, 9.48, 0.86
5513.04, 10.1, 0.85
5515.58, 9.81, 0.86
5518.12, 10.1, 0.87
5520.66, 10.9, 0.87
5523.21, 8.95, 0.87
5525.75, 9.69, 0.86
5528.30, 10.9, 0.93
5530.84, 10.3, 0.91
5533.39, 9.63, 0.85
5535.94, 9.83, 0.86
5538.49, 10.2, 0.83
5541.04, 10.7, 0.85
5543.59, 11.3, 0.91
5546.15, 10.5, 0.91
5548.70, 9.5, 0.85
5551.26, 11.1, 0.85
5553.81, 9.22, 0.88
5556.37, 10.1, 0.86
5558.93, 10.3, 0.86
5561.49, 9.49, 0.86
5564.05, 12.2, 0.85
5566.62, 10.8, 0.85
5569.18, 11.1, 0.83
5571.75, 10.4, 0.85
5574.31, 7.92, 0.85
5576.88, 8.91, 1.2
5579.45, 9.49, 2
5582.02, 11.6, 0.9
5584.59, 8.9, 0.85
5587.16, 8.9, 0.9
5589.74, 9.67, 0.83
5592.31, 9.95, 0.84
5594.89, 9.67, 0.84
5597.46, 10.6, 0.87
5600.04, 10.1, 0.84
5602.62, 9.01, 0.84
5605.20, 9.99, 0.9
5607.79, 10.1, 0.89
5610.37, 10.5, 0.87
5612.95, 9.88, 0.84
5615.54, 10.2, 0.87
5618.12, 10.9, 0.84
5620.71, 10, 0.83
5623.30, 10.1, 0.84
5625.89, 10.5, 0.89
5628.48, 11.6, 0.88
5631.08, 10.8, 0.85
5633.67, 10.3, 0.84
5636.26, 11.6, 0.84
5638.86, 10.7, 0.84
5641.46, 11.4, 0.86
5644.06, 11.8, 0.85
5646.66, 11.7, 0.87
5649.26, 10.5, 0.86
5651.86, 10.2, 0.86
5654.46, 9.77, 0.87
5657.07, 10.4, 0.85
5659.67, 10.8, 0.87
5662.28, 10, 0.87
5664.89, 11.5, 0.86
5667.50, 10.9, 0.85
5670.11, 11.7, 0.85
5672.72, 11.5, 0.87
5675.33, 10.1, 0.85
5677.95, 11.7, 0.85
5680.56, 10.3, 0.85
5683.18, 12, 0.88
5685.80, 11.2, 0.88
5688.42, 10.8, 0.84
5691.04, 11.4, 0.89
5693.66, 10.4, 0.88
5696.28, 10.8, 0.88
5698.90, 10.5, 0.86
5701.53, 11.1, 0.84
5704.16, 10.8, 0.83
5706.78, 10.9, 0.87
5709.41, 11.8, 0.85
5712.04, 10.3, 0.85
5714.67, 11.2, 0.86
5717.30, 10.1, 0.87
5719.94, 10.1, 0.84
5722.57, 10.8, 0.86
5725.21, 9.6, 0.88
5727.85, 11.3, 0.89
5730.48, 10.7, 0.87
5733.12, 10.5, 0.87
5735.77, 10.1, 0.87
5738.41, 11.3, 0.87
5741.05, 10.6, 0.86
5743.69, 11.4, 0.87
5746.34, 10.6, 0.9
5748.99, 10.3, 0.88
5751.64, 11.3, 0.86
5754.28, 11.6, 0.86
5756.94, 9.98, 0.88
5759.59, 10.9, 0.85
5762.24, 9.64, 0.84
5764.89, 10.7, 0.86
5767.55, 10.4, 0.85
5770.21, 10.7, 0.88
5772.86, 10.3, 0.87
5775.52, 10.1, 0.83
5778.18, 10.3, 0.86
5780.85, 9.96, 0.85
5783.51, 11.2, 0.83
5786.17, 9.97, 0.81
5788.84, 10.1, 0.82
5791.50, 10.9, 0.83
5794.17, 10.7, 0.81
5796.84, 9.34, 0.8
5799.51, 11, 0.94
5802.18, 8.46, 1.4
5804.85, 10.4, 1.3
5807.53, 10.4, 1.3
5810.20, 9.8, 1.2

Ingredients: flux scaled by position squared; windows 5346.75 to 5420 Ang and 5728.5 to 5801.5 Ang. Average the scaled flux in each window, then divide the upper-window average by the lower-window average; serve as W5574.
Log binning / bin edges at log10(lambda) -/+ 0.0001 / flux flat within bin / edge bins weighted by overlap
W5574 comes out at 1.3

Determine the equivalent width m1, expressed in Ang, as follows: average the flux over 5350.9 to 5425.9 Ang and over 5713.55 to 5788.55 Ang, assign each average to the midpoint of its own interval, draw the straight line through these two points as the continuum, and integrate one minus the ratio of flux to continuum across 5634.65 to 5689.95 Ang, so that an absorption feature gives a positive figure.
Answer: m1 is -3.6 Ang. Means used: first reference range 9.52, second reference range 10.5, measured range 11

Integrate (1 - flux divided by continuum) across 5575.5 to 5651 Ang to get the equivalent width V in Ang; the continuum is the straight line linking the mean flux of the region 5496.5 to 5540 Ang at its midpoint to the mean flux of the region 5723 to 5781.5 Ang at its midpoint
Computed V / -0.7 Ang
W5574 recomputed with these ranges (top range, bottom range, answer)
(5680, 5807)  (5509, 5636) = 1.11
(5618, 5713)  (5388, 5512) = 1.17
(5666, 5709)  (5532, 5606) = 1.15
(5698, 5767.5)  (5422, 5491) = 1.15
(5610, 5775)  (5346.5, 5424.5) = 1.26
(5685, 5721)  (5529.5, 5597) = 1.13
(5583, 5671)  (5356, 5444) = 1.18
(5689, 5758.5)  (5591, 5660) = 1.06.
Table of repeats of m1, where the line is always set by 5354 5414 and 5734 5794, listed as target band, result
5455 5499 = -3.05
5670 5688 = -1.44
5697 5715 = -0.90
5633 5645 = -1.13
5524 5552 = -0.96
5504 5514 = -0.39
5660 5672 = -0.85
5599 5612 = 0.26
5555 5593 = 0.26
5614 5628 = -0.31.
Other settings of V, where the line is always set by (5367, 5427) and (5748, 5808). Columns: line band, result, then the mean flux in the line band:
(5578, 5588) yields 0.2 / 9.75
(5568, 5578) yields 0.3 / 9.58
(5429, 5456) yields -2.7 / 10.5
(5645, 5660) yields -0.7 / 10.6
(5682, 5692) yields -1.2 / 11.3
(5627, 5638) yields -1.1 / 11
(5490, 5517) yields -1.2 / 10.1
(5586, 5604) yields 0.4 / 9.71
